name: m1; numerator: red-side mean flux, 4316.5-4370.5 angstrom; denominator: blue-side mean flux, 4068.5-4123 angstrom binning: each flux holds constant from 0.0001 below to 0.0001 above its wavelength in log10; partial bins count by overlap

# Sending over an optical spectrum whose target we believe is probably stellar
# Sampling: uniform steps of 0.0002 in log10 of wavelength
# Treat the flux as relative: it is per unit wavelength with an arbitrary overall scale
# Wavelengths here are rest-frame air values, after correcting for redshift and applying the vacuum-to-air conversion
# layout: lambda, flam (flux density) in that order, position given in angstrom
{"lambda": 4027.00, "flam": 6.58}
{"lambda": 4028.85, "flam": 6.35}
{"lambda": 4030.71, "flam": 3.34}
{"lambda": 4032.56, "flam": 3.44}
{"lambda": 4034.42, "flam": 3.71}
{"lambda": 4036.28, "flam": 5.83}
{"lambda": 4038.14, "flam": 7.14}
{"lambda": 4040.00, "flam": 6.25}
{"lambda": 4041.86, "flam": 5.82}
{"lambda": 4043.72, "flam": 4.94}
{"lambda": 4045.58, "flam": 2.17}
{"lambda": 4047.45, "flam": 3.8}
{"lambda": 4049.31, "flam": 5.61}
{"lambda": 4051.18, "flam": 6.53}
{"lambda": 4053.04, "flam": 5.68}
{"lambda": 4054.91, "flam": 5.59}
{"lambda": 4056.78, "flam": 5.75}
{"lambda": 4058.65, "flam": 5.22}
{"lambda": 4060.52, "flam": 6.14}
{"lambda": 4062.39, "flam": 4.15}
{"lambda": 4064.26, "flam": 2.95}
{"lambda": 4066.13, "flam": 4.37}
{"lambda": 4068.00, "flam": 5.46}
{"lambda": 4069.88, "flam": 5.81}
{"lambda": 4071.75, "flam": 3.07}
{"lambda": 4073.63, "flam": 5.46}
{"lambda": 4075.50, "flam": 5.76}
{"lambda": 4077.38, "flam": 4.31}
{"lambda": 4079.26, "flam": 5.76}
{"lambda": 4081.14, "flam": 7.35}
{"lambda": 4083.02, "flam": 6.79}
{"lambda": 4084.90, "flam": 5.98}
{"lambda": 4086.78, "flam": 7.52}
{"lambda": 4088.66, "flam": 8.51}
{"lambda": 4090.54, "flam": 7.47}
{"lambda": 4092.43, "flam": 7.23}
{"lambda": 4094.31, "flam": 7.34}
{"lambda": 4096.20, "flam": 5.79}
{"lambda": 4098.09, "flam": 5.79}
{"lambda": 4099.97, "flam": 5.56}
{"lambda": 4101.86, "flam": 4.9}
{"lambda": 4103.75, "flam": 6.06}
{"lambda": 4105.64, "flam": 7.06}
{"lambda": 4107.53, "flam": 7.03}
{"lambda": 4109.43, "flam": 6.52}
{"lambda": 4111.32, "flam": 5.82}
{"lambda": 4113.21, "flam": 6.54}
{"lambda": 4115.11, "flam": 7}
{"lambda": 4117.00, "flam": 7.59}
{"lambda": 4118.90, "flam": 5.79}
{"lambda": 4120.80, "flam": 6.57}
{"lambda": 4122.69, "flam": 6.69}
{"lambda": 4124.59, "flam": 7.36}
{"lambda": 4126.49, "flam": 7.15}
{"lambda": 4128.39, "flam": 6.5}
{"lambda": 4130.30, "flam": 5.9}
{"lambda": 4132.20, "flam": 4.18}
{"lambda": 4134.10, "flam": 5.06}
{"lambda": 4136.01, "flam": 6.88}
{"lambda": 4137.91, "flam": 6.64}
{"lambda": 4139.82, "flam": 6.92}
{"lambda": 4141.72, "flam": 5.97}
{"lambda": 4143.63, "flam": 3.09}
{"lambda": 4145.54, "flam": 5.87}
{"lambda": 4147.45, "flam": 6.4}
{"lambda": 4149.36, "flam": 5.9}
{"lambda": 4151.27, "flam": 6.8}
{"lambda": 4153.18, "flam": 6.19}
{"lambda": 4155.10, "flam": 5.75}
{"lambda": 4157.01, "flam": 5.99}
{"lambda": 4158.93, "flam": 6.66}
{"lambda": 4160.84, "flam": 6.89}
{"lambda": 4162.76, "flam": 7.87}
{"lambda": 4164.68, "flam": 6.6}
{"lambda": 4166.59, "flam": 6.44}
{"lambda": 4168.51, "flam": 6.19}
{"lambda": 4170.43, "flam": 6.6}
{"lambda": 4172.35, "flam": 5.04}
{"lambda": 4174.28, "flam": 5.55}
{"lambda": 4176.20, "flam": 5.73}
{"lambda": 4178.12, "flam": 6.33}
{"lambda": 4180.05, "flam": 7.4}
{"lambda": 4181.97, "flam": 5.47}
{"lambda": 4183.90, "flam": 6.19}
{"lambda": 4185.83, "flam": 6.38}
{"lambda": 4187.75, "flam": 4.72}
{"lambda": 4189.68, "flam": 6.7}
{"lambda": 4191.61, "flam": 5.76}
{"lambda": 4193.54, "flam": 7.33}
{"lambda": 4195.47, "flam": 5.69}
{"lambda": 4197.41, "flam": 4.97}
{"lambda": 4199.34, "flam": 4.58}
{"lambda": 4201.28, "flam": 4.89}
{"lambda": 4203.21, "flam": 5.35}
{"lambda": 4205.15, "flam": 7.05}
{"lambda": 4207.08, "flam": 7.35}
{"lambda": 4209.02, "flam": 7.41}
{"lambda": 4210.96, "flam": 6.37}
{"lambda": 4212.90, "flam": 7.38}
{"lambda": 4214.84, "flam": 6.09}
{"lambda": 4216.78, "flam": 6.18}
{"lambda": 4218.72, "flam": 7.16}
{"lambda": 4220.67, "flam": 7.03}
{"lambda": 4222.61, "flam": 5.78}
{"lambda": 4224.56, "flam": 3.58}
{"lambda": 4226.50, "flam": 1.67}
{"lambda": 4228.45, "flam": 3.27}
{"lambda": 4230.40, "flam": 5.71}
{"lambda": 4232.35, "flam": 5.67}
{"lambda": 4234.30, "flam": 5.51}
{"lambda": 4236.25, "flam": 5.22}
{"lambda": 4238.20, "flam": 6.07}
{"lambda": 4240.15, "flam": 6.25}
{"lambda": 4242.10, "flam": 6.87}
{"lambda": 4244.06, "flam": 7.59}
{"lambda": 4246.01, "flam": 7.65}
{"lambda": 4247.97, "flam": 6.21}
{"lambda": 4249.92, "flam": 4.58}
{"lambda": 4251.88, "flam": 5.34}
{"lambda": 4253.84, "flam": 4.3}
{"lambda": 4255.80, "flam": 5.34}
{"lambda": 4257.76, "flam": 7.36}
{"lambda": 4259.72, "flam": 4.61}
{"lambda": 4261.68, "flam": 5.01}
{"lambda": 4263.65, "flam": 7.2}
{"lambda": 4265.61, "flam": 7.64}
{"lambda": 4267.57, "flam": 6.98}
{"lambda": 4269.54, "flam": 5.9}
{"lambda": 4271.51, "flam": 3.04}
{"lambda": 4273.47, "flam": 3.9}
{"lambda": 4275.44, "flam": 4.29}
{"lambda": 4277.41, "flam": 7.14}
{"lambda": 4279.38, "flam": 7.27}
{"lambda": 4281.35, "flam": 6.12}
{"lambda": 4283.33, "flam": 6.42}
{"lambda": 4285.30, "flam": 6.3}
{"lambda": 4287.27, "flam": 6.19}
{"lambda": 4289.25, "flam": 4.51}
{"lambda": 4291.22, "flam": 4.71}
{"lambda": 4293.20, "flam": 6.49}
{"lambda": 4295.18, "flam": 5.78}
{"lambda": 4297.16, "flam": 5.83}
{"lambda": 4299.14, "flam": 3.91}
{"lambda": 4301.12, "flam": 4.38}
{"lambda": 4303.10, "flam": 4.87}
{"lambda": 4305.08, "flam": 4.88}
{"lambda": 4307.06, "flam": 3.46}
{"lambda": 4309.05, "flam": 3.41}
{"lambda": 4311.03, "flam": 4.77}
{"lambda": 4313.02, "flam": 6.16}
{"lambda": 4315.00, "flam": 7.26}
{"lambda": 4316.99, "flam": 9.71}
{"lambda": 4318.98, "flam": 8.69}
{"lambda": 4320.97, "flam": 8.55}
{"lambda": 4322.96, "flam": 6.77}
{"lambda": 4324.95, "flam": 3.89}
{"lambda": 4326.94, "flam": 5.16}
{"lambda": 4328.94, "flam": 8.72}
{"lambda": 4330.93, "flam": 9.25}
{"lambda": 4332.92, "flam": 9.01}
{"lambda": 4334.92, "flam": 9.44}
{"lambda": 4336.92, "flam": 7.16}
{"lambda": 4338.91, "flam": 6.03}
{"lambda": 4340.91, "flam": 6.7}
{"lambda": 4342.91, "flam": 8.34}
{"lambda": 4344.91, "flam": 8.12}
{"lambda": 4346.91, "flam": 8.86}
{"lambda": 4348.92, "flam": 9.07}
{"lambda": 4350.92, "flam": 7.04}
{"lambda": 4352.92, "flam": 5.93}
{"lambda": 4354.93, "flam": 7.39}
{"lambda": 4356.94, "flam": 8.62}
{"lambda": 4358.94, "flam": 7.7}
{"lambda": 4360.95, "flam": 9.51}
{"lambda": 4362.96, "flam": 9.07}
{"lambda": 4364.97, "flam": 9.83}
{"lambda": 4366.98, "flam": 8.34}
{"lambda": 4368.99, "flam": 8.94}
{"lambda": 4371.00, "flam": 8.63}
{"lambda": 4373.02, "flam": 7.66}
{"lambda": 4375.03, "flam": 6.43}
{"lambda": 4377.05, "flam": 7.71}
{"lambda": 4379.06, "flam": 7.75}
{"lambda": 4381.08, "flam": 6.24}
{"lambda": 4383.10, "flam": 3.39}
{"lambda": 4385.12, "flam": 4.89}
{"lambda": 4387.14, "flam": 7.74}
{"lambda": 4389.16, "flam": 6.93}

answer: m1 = 1.3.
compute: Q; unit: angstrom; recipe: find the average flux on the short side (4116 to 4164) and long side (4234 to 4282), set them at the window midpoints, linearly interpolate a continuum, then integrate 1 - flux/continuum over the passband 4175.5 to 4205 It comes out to 1.2 angstrom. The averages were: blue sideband 6.27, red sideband 5.9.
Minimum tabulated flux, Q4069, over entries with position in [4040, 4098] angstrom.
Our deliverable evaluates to 2.17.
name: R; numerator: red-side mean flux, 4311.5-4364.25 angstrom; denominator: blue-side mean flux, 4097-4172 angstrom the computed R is 1.2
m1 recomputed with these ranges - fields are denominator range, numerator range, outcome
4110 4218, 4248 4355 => 1.01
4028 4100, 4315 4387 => 1.39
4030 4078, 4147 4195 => 1.27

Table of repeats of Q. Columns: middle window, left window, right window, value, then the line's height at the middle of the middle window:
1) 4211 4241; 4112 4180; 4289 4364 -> 4.6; 6.52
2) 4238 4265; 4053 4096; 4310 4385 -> 3.5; 6.96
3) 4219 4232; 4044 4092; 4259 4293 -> 2.2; 5.69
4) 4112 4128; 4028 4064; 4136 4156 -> -2.9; 5.76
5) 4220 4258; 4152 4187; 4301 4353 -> 6.2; 6.57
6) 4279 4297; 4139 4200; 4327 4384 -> 3.2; 7.2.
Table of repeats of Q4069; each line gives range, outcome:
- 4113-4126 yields 5.79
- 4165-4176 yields 5.04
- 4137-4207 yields 3.09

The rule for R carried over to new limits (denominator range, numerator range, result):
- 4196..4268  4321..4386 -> 1.29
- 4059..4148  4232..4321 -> 0.97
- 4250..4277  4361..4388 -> 1.37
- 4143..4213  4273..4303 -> 0.91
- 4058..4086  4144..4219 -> 1.18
